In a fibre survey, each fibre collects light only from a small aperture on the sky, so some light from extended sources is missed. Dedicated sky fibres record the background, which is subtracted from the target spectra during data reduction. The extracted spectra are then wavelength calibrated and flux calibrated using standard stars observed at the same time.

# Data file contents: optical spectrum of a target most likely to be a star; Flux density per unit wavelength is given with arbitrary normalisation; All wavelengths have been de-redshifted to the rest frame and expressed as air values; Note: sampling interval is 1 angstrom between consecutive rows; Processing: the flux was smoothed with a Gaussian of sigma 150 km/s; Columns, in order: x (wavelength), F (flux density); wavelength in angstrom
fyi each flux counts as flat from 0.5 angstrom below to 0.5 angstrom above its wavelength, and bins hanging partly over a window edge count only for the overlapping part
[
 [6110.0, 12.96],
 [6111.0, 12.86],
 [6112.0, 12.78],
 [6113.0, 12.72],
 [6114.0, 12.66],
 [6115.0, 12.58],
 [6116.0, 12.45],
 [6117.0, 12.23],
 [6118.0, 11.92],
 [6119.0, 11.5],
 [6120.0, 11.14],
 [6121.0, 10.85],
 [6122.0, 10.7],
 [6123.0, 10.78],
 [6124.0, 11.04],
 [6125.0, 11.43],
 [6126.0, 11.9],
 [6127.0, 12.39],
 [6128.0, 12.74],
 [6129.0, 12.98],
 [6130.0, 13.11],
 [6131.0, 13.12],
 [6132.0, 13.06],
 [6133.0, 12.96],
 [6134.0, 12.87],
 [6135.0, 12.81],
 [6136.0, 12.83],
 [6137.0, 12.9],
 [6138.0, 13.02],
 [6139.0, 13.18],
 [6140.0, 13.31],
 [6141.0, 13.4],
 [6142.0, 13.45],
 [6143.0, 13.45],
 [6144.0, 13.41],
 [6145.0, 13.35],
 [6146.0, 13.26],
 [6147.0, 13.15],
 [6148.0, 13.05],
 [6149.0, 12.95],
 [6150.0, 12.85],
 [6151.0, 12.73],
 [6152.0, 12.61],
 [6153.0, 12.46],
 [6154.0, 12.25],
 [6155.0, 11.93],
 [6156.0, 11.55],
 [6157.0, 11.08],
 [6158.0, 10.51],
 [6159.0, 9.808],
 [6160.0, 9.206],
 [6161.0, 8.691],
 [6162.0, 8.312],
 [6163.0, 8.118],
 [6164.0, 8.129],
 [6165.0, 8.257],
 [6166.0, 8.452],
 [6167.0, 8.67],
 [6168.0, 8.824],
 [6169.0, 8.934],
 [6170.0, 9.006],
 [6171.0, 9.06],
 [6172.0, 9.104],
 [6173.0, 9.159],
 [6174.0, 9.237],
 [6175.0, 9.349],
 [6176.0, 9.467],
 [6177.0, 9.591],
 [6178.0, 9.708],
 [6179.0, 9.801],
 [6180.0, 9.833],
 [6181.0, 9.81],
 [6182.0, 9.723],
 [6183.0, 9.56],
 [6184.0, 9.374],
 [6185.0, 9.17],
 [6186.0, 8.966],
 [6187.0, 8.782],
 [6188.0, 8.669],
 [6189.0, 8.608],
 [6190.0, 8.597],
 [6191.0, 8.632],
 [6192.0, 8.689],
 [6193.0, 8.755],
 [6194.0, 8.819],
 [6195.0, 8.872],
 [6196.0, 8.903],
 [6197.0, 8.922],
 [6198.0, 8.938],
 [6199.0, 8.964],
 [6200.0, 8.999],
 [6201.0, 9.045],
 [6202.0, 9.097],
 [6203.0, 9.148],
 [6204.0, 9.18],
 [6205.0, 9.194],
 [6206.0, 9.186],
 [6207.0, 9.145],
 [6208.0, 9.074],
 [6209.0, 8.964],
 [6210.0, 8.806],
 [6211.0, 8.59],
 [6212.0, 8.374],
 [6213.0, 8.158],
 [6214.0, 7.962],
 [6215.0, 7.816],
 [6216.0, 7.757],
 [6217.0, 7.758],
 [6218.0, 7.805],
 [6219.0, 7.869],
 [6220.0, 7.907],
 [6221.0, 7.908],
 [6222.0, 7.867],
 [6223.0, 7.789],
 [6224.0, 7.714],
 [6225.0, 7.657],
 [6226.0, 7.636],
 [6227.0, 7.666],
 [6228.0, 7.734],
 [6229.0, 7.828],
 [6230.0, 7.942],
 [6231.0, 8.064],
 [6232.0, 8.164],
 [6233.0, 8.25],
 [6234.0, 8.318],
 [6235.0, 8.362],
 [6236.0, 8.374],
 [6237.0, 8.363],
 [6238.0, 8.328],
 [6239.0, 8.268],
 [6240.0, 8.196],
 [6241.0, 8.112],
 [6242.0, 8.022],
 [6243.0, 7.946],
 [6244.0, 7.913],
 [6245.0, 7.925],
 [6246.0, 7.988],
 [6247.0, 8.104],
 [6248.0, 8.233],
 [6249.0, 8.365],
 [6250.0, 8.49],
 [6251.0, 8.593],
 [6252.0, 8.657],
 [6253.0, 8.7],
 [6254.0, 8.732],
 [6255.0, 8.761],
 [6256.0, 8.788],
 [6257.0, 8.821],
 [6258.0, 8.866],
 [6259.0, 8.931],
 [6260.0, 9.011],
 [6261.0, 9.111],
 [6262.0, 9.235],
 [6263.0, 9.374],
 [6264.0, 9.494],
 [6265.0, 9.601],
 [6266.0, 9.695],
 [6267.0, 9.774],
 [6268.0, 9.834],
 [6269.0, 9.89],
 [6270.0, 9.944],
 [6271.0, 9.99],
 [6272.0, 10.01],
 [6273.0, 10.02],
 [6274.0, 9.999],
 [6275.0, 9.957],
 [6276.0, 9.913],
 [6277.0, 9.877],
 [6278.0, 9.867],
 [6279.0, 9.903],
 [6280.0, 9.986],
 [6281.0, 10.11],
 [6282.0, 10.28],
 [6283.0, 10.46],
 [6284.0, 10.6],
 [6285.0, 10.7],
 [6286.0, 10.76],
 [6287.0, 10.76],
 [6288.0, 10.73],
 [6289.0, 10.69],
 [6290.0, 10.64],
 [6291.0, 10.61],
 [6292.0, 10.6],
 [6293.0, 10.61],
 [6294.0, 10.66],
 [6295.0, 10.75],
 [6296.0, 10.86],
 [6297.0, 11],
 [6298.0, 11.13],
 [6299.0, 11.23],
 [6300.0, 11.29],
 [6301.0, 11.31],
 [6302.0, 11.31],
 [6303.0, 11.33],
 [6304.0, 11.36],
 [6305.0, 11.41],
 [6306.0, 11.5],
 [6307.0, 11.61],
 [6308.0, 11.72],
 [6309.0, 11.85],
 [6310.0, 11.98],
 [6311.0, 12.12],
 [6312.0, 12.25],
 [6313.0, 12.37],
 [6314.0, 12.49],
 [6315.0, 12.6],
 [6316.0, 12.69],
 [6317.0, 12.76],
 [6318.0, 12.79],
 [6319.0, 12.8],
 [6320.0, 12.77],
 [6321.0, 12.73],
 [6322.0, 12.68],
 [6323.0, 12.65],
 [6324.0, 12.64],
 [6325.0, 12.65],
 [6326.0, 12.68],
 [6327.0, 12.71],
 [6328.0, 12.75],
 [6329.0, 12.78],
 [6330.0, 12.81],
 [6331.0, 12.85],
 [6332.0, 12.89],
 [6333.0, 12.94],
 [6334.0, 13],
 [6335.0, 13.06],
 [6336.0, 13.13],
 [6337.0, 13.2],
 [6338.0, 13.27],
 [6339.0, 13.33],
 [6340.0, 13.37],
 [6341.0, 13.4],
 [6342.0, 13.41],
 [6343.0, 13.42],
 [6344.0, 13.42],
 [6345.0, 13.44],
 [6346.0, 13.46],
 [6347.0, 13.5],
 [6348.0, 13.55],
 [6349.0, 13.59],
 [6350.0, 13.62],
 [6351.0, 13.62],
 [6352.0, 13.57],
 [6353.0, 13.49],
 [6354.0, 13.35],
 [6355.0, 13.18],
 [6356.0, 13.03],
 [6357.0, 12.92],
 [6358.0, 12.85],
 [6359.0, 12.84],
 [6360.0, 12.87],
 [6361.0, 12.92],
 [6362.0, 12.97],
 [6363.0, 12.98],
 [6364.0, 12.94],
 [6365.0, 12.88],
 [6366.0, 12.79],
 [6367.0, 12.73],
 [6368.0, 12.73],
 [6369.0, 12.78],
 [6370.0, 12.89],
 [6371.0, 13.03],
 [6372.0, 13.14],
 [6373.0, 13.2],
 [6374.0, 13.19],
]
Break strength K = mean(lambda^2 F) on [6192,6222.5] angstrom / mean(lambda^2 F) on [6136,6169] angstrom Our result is 0.77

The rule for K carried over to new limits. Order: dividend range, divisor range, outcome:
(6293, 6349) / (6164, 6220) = 1.46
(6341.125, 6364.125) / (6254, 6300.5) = 1.35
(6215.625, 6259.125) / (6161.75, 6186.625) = 0.91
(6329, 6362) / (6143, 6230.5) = 1.48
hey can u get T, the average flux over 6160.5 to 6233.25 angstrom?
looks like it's 8.67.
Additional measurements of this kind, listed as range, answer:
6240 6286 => 9.26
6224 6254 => 8.15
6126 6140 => 12.9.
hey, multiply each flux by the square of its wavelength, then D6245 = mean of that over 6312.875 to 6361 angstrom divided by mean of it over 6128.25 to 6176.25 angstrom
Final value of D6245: 1.2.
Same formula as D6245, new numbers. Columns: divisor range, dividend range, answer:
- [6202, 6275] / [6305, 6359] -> 1.54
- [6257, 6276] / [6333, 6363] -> 1.42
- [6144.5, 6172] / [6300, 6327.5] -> 1.21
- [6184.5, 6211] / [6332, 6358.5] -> 1.56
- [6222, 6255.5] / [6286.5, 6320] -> 1.44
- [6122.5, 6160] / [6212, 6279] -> 0.71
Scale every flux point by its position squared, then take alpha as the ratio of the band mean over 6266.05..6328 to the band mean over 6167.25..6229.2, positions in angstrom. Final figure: 1.32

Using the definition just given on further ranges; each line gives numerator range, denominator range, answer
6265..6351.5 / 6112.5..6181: 1.09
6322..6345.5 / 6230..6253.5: 1.63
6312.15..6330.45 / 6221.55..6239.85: 1.63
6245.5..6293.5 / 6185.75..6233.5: 1.16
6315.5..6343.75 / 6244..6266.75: 1.51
